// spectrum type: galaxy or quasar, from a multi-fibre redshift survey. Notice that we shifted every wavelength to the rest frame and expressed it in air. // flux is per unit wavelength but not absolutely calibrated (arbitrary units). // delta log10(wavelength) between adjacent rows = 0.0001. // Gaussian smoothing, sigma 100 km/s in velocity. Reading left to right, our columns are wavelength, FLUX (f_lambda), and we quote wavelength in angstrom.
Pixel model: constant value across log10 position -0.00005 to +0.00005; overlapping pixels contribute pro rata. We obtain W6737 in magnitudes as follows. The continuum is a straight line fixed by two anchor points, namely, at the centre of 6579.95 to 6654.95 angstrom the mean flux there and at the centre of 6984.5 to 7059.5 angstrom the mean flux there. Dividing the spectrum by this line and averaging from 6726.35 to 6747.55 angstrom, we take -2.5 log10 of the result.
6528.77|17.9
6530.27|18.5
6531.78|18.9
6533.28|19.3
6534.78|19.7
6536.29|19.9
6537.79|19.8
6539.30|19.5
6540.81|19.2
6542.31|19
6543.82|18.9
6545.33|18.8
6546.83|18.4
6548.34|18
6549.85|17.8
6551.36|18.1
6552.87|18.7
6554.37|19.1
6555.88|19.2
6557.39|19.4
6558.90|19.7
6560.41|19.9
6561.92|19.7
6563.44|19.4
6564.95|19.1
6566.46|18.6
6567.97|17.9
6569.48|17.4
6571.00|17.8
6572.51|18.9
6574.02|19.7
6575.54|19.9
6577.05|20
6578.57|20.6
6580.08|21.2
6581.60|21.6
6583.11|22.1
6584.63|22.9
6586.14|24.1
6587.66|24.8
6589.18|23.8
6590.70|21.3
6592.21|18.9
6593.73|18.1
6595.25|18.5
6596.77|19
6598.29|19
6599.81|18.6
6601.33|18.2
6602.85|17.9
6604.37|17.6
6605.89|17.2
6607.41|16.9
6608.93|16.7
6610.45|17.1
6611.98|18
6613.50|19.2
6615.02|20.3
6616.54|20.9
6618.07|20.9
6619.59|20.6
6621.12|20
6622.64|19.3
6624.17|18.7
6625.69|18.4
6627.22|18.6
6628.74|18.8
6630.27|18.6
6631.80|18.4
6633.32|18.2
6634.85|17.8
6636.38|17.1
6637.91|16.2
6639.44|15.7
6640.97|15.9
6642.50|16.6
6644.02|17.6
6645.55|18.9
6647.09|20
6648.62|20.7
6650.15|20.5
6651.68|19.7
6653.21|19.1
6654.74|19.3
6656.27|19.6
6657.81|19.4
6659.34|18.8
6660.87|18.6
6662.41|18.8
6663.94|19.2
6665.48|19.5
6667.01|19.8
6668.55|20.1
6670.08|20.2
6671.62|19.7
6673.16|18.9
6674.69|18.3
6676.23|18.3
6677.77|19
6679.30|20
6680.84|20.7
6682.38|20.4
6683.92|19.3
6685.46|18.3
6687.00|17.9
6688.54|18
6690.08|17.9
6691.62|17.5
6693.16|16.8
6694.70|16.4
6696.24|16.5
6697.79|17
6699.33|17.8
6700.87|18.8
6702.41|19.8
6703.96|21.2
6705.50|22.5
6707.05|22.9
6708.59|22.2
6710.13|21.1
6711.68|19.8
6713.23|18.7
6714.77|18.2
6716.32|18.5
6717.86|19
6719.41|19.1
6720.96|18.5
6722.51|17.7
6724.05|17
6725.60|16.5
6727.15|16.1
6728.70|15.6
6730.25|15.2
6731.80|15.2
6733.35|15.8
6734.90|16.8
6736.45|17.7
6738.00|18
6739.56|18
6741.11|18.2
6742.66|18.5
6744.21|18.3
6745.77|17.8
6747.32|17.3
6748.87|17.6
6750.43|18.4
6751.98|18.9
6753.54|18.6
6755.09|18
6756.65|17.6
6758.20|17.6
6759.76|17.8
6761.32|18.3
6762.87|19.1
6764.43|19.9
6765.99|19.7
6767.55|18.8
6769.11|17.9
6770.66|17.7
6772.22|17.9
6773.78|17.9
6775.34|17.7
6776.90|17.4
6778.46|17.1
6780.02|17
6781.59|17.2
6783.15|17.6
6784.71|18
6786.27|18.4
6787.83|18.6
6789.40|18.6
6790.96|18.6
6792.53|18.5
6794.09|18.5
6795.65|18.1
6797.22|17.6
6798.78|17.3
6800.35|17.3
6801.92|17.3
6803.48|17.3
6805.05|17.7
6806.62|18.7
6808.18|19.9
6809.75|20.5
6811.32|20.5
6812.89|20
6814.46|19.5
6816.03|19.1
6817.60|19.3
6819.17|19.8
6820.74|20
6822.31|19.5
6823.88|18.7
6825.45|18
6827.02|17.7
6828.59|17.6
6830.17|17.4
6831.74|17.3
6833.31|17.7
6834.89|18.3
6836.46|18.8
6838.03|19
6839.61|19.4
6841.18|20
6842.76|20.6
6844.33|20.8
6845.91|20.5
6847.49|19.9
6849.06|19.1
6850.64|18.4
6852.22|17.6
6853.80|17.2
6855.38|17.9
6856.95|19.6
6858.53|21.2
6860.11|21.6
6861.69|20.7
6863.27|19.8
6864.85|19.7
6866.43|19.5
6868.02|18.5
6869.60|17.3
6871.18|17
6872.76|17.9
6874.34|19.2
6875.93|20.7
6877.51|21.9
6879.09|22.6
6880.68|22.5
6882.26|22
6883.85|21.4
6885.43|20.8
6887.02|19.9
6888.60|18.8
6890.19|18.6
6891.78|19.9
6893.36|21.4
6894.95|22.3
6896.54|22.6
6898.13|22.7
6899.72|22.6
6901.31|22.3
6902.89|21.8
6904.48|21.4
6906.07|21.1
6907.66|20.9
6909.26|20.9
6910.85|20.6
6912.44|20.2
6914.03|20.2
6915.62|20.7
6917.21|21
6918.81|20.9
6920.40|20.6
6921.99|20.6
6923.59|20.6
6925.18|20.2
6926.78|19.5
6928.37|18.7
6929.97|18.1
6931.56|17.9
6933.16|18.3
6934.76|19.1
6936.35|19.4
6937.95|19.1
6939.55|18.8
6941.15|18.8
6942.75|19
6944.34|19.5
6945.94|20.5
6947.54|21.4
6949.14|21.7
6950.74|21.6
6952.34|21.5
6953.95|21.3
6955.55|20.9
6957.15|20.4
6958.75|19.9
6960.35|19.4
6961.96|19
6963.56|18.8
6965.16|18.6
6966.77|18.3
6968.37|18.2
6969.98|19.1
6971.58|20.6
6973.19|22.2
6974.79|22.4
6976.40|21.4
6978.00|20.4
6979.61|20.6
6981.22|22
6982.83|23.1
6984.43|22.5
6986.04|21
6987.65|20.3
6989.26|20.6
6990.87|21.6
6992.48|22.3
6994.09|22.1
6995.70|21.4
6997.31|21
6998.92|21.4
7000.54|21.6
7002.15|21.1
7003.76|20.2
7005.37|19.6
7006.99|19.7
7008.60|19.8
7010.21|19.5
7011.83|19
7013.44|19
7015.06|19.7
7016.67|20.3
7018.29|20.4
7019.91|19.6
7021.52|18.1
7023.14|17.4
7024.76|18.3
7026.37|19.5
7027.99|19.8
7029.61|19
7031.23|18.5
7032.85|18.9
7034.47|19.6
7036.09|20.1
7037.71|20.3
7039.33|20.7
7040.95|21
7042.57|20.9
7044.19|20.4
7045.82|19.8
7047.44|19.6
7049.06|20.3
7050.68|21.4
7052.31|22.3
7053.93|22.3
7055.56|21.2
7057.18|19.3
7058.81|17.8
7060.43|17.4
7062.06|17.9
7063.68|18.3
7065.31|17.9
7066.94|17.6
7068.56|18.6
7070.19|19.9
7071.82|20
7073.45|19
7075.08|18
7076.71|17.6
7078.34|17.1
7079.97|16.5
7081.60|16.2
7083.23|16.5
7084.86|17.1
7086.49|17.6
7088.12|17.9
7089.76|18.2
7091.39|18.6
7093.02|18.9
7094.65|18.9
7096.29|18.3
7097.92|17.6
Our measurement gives 0.15 mag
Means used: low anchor 19.2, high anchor 20.2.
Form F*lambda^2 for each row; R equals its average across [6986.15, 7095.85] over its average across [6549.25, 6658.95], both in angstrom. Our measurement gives 1.15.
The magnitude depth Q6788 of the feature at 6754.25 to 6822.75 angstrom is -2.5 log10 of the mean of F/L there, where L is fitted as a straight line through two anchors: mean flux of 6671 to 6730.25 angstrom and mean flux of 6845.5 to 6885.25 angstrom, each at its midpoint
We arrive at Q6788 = 0.05 mag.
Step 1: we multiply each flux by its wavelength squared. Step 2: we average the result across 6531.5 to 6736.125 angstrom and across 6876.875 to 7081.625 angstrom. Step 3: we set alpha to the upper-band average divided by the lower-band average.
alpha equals 1.18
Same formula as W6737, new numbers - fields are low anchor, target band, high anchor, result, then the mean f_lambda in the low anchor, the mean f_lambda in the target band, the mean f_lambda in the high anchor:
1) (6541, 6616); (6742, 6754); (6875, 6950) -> 0.101 mag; 19.3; 18.2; 20.5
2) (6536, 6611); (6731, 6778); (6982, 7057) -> 0.105 mag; 19.4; 17.9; 20.3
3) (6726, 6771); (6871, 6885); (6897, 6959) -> -0.059 mag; 17.7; 20.7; 20.4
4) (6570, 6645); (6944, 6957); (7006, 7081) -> -0.096 mag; 19.1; 21.1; 19.3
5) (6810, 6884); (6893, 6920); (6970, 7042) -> -0.084 mag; 19.4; 21.4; 20.4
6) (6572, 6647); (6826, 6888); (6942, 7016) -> 0.035 mag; 19.2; 19.5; 20.6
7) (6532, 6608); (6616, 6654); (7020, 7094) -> 0.041 mag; 19.5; 18.7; 19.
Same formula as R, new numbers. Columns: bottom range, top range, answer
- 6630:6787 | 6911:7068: 1.18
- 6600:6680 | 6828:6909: 1.14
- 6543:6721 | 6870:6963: 1.16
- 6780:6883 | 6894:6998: 1.12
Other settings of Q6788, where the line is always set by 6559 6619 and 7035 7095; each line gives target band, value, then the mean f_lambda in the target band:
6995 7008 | -0.09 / 20.7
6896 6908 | -0.15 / 22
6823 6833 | 0.09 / 17.8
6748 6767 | 0.05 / 18.5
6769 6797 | 0.08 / 17.9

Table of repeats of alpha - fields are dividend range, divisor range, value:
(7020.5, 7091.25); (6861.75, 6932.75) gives 0.97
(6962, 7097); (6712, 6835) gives 1.17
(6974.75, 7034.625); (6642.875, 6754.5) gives 1.19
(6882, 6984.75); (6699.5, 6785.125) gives 1.18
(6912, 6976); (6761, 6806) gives 1.16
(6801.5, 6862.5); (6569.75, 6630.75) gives 1.04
